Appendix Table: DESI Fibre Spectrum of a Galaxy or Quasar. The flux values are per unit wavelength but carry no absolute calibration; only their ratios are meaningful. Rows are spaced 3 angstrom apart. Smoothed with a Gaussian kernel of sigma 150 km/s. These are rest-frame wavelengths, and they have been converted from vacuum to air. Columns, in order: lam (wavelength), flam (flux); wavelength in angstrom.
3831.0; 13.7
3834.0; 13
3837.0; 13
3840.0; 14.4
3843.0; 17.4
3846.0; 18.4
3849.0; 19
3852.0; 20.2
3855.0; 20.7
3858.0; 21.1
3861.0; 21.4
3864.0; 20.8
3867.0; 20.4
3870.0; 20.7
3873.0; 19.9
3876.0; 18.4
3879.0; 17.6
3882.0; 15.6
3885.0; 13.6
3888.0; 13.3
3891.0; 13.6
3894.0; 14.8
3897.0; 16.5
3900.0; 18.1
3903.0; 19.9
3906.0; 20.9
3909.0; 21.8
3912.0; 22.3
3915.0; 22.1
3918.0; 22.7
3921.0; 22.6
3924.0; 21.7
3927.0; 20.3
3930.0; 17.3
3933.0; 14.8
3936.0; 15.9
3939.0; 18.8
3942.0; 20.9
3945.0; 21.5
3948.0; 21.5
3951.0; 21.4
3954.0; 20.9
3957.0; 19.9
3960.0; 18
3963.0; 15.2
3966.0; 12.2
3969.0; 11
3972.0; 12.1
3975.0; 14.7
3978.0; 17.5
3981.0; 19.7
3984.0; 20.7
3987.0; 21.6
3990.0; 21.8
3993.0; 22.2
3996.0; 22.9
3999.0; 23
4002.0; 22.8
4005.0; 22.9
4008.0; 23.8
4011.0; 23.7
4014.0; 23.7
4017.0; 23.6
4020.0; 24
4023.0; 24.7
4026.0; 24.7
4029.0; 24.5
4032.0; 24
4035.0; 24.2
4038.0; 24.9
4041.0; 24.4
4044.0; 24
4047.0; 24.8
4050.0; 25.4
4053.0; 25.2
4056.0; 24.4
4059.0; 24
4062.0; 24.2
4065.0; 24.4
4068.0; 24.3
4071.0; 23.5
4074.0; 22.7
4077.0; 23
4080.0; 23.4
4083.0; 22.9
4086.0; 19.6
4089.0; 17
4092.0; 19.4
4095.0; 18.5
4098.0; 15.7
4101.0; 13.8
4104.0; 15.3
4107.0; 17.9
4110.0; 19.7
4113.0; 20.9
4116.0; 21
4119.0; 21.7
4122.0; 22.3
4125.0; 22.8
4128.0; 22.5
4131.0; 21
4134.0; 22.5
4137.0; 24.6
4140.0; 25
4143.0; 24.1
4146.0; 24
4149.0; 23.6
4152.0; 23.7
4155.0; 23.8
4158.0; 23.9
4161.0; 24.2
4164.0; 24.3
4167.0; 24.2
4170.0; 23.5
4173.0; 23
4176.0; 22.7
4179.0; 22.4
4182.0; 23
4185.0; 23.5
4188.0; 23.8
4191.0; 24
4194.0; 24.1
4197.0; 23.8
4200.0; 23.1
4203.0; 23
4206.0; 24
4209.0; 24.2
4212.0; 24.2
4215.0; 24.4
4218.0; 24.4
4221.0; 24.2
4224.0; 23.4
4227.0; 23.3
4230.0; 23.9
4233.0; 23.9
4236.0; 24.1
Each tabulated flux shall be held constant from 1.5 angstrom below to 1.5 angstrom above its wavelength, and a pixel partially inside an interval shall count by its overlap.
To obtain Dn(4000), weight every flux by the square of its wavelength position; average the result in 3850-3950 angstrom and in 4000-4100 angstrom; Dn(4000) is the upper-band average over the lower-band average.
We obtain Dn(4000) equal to 1.3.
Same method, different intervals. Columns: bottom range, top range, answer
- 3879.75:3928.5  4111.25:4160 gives 1.38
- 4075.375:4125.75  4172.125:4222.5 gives 1.26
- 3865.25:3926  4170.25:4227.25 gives 1.45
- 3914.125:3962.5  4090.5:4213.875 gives 1.25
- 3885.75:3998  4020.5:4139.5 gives 1.27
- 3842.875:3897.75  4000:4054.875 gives 1.45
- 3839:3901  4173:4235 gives 1.56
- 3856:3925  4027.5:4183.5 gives 1.31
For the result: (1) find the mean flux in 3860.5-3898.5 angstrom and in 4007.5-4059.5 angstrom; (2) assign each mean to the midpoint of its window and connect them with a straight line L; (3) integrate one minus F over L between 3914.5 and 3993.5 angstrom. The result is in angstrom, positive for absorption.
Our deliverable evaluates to 7.1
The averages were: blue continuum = 17.3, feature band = 18.8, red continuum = 24.3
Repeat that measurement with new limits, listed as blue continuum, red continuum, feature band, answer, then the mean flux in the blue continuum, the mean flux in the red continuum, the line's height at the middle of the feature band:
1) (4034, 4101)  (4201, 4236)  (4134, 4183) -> -0.8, 22.5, 23.9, 23.3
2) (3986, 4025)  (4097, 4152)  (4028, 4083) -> -4.5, 23.2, 21.1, 22.3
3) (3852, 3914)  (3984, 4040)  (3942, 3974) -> 5.8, 18.6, 23.4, 21.4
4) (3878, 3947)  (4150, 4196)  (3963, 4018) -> 0.8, 18.6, 23.6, 20.1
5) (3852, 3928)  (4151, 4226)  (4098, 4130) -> 4.2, 19.2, 23.7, 22.6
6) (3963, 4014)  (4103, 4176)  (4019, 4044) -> -4.9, 19.5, 22.5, 20.4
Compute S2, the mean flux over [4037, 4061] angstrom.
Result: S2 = 24.6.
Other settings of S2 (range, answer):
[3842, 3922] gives 19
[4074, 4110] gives 19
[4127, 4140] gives 22.9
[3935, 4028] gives 20.3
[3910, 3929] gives 21.8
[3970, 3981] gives 15.3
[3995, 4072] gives 24.1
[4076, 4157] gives 21.1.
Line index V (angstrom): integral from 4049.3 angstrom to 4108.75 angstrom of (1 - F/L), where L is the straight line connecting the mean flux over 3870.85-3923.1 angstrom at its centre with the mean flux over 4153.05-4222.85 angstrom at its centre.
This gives 1.5 angstrom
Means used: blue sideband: 18.5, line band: 21.2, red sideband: 23.7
